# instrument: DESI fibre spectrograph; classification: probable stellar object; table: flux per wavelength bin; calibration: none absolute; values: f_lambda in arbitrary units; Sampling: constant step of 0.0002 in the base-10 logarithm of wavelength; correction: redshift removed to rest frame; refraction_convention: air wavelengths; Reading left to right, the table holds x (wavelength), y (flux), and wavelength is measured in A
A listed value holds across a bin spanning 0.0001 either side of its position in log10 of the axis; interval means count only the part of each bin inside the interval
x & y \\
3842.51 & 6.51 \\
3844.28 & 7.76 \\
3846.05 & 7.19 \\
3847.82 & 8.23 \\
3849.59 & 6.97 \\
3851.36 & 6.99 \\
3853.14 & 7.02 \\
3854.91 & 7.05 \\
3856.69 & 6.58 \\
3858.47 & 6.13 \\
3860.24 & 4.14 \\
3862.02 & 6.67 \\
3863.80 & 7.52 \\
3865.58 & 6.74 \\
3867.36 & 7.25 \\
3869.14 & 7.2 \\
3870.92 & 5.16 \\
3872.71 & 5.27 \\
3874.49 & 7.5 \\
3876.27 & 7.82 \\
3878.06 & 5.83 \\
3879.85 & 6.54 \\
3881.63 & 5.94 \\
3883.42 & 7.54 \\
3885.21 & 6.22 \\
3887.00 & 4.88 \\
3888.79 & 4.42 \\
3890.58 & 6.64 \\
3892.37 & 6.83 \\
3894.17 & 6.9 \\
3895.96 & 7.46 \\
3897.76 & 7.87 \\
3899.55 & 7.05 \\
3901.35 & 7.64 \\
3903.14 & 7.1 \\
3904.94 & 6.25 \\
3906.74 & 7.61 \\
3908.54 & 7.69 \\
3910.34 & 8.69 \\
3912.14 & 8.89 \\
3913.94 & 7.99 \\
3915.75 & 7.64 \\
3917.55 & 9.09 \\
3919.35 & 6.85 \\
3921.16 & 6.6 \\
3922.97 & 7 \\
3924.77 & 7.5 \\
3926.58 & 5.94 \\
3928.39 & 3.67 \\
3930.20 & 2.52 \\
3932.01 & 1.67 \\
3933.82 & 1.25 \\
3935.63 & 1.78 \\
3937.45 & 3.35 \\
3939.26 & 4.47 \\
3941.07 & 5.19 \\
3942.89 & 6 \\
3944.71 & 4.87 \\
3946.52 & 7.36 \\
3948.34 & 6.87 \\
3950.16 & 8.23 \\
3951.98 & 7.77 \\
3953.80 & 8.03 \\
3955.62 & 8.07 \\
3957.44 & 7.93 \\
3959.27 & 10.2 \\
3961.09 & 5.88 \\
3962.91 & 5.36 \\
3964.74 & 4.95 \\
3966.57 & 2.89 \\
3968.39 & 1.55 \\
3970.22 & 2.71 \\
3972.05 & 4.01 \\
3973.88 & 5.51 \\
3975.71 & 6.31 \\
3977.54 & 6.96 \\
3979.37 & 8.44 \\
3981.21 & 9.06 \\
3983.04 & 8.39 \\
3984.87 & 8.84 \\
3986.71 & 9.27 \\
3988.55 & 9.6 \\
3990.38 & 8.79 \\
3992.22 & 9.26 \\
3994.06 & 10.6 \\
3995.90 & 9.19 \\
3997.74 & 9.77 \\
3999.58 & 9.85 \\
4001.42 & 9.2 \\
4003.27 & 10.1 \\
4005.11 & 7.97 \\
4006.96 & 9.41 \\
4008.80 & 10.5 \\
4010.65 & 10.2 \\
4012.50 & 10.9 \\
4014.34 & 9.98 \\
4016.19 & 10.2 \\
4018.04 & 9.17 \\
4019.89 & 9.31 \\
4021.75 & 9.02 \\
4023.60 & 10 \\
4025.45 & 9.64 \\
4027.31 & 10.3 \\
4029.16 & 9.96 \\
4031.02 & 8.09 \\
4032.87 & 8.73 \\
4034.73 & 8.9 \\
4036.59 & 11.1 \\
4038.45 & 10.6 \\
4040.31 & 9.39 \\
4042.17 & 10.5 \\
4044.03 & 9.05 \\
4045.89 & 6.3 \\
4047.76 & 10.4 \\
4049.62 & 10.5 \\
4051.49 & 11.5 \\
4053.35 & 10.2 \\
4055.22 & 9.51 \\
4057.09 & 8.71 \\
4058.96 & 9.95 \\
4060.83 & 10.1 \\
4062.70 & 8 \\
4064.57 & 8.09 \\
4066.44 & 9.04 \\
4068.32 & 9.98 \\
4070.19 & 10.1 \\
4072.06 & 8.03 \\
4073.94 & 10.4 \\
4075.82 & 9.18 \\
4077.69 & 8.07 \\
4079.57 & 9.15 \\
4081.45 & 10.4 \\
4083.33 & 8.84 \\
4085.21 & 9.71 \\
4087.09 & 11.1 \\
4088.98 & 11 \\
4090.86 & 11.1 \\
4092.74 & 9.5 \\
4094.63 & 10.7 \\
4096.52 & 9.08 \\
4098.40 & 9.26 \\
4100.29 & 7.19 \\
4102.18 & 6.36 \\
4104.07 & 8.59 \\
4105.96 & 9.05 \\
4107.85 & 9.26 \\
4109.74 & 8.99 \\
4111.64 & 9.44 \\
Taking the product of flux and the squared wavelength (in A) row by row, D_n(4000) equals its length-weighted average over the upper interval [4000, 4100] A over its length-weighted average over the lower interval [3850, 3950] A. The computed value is 1.65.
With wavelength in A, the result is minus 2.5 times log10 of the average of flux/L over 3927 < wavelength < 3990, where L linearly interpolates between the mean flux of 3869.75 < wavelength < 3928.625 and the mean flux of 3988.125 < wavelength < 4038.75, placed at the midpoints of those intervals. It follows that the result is 0.39 mag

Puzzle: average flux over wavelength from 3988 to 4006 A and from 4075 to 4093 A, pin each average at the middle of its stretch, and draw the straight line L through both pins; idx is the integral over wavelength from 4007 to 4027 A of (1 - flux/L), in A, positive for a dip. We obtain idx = -0.8 A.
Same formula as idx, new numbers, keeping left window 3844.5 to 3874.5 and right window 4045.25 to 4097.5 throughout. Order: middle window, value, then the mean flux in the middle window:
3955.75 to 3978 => 7.5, 5.42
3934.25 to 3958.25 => 5.7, 6.05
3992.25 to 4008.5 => -1.7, 9.54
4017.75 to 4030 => -0.9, 9.65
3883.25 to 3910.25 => 1.4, 6.84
